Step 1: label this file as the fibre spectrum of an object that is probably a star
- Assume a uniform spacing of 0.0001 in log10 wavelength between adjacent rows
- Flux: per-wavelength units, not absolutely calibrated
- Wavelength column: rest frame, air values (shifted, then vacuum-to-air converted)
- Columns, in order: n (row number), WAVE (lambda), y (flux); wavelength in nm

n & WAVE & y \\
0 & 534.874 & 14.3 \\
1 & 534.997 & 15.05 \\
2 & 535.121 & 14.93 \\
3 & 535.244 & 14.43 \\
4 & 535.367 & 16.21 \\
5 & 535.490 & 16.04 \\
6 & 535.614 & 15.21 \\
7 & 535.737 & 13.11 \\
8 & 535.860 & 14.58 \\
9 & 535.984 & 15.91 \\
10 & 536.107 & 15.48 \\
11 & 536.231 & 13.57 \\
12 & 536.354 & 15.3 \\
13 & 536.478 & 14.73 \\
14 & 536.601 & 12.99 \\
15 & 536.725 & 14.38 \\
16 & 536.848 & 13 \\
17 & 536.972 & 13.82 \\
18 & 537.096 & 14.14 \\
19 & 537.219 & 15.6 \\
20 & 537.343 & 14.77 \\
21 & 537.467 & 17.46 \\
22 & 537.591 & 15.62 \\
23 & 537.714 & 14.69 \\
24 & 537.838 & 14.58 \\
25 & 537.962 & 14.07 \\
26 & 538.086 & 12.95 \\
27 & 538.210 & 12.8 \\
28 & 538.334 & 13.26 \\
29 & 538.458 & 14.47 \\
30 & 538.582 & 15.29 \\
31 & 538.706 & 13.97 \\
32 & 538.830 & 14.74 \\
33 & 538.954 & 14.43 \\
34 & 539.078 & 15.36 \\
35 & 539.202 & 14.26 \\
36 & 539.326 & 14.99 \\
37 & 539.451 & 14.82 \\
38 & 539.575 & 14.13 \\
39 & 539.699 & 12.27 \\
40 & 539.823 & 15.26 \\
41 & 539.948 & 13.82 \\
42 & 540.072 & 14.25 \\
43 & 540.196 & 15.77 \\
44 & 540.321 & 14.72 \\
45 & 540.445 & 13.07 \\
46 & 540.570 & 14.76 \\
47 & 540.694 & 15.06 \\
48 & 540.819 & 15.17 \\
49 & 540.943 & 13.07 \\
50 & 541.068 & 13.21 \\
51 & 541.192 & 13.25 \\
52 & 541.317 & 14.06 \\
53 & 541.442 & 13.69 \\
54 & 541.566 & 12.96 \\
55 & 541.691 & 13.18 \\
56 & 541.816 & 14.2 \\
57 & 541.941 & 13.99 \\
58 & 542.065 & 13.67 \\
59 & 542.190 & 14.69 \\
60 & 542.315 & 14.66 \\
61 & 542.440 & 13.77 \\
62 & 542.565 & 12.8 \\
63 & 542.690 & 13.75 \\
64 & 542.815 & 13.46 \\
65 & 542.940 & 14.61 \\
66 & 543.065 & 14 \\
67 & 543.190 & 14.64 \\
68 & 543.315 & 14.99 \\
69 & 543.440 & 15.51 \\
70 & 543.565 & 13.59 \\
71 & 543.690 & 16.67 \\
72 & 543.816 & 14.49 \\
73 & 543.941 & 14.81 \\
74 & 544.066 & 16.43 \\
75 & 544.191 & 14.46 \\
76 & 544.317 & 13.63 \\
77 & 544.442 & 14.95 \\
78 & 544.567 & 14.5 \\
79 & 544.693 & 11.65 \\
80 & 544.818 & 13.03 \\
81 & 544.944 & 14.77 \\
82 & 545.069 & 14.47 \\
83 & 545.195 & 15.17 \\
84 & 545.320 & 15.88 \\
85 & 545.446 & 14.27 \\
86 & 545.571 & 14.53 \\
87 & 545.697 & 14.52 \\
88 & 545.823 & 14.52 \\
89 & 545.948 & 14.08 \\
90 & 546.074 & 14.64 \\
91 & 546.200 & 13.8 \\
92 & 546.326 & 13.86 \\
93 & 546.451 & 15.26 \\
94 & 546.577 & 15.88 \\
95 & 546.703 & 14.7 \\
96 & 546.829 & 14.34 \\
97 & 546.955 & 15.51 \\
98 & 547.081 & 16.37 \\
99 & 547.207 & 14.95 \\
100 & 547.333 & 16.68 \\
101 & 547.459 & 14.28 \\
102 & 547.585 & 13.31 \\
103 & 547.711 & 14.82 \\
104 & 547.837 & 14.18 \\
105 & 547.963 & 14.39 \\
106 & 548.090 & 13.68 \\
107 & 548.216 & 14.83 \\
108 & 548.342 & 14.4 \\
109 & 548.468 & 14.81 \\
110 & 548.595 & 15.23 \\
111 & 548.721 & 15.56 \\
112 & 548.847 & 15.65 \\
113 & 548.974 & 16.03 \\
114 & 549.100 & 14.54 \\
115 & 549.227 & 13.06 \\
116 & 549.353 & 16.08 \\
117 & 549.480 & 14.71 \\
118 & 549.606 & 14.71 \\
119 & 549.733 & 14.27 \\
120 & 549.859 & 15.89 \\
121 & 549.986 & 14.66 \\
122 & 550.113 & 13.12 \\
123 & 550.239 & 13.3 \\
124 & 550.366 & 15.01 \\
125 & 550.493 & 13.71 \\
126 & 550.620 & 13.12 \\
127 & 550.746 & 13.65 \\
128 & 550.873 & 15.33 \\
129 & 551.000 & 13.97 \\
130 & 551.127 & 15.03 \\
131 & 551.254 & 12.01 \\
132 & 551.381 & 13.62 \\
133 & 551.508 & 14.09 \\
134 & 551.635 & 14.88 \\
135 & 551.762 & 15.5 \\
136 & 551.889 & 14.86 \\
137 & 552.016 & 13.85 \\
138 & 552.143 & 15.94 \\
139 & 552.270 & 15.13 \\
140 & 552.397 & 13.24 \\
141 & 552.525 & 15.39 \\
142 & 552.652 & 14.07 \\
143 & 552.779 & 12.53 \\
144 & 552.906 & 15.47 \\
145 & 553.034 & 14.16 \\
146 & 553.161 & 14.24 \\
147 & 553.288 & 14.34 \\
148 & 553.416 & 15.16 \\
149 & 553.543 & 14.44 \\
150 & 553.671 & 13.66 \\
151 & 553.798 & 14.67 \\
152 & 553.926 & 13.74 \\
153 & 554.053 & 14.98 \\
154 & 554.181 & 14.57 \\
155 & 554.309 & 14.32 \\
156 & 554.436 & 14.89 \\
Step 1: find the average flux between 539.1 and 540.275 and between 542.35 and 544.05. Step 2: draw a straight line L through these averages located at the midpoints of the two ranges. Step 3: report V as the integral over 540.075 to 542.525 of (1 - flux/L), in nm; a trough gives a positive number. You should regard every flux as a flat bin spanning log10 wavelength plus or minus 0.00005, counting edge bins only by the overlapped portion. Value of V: 0.07 nm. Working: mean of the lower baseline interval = 14.4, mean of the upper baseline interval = 14.5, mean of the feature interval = 14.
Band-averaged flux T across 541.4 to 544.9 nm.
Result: 14.2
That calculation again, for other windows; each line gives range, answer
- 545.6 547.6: 14.8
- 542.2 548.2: 14.5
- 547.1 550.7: 14.6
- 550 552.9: 14.2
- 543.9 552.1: 14.6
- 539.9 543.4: 14.1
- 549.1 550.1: 14.7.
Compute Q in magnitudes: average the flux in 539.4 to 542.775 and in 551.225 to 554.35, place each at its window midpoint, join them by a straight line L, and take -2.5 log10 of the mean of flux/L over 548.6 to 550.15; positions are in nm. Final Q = -0.05 mag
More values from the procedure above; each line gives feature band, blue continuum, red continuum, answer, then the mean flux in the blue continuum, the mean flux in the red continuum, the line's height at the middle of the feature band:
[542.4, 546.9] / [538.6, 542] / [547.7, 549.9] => 0.003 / 14.2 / 14.8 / 14.5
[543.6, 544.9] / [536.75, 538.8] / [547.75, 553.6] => 0.000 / 14.4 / 14.5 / 14.4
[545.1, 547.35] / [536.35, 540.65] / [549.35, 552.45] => -0.039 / 14.4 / 14.4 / 14.4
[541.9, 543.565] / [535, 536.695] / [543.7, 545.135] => 0.021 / 14.8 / 14.4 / 14.5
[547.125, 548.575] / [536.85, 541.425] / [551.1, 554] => -0.020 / 14.4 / 14.3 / 14.4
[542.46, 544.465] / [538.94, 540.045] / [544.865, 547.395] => 0.012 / 14.4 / 14.9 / 14.7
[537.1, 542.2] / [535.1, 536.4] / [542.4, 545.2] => 0.028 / 15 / 14.3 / 14.7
